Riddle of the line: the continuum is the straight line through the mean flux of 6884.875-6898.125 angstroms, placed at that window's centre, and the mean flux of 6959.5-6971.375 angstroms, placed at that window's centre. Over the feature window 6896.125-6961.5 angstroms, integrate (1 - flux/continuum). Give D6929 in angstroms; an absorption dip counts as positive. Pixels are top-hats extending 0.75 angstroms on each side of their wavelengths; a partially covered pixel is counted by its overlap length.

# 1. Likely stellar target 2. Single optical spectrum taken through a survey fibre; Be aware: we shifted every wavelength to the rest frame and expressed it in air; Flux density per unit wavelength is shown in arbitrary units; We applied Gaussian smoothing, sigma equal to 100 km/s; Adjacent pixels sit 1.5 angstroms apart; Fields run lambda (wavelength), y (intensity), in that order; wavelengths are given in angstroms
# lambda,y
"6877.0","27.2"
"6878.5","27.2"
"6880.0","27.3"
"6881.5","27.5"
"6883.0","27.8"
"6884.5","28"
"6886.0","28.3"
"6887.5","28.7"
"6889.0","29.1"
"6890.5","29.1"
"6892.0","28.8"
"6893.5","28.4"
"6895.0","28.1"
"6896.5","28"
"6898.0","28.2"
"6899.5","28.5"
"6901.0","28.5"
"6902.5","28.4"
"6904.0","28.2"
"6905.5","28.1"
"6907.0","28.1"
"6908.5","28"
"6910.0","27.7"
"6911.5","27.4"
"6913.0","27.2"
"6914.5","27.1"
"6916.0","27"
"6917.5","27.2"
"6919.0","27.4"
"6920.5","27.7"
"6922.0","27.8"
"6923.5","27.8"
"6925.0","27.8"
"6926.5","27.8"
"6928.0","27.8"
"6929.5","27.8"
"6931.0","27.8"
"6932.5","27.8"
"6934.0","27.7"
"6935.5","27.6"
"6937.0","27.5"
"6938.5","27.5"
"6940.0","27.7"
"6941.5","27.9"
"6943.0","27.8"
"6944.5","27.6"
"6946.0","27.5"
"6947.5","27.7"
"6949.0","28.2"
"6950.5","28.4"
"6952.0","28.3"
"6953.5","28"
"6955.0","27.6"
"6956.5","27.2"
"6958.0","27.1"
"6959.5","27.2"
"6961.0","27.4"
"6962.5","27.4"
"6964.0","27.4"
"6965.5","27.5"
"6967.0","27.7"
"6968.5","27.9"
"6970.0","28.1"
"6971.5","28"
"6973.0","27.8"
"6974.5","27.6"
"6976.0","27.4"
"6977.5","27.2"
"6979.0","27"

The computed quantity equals 0.74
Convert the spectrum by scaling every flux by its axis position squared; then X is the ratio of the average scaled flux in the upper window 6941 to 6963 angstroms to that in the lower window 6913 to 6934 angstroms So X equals 1.0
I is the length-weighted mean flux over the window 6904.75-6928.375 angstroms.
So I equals 27.6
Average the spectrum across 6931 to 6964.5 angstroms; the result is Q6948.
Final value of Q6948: 27.7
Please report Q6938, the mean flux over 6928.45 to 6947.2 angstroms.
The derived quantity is 27.7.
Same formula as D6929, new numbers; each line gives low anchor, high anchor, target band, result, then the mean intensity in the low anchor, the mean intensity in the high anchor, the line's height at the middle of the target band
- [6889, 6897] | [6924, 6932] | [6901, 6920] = 0.33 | 28.6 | 27.8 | 28.2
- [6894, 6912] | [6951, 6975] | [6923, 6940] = 0.11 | 28.1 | 27.6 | 27.9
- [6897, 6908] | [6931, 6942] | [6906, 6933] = 0.34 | 28.3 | 27.7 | 28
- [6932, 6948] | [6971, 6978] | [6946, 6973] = -0.08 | 27.7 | 27.6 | 27.6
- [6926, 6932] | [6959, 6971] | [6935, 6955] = -0.08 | 27.8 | 27.6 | 27.7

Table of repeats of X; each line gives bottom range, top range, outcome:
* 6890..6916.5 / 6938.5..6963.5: 1.00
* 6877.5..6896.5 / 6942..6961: 1.00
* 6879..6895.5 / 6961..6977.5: 1.00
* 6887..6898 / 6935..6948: 0.98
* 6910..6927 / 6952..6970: 1.01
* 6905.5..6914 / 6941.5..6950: 1.01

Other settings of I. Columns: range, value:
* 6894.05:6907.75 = 28.2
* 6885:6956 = 27.9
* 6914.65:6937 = 27.6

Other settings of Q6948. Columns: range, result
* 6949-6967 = 27.6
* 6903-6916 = 27.7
